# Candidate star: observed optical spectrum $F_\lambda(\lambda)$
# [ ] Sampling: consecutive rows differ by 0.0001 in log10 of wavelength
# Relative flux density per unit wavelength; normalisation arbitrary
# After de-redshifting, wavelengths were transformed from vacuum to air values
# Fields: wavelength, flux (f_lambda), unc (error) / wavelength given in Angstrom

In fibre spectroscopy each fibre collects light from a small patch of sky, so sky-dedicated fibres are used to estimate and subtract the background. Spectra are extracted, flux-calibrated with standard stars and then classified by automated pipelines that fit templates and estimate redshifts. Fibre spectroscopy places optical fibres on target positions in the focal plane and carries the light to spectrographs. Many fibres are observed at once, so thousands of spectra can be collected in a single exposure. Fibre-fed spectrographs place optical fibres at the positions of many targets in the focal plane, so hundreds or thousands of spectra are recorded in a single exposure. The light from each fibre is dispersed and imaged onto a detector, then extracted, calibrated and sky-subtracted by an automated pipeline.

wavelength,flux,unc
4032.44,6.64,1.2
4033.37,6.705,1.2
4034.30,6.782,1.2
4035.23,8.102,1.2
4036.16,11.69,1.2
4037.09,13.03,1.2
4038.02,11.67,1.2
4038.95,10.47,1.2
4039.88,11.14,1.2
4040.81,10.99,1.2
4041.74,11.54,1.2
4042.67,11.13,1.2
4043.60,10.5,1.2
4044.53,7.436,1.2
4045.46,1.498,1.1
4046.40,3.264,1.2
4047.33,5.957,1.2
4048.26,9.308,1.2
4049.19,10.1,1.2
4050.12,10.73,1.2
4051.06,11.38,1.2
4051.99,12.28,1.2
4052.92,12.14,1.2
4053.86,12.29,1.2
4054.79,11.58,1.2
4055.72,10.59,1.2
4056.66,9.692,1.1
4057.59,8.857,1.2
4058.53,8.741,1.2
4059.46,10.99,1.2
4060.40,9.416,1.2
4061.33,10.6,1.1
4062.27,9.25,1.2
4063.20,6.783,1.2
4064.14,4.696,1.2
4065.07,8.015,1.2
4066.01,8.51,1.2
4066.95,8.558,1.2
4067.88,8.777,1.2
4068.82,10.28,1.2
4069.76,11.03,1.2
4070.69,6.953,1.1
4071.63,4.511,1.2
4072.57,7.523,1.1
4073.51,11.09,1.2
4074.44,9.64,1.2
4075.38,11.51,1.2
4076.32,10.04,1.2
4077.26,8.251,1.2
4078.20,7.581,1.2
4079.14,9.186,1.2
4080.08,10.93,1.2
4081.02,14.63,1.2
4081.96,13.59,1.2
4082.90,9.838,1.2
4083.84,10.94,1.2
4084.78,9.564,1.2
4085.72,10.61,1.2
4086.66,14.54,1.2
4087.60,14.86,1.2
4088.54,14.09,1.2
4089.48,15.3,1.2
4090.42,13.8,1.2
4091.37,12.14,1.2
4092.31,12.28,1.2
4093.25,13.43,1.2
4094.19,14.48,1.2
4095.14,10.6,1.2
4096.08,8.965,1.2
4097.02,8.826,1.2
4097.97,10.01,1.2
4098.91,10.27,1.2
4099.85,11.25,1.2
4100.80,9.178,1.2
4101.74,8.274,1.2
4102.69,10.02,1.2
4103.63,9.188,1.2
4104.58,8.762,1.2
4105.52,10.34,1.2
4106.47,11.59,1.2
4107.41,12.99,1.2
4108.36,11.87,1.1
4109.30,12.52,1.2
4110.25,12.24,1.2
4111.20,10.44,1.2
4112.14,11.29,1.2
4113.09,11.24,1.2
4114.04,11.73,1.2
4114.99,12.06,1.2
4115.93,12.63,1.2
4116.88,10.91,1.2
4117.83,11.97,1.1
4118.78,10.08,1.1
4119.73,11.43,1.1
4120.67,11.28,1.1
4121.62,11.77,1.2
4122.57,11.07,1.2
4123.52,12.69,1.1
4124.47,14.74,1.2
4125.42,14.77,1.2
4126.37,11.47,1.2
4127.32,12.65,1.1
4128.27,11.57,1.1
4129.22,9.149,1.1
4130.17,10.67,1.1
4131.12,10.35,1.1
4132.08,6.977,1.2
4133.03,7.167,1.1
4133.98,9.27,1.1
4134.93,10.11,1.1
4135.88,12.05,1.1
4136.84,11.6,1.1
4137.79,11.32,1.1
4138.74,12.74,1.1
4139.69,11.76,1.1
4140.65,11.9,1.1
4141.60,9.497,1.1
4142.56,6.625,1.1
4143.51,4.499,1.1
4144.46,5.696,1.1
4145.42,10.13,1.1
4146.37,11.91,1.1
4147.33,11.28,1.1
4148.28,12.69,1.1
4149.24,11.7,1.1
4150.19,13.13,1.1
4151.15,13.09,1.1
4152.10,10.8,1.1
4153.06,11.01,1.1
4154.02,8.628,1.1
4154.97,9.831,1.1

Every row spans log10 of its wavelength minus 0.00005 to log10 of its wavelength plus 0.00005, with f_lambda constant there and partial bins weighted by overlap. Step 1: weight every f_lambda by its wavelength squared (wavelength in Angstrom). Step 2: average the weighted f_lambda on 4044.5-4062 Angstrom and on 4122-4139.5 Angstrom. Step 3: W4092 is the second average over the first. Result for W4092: 1.2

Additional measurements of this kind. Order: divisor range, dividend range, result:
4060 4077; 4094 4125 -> 1.30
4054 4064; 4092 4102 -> 1.14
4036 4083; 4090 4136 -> 1.19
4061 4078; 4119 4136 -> 1.31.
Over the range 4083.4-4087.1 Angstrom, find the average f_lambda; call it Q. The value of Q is 11.4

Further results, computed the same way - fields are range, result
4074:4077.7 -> 9.86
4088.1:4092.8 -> 13.5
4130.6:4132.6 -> 8.65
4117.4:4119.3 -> 11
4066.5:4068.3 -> 8.7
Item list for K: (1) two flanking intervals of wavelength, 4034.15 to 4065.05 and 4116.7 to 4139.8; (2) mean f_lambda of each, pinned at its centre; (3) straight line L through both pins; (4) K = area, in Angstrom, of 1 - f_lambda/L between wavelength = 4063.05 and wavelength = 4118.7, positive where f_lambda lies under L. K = -1.2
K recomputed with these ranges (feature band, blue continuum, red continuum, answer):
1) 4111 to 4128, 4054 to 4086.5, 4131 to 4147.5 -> -4.0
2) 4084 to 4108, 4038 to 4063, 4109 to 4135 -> -1.7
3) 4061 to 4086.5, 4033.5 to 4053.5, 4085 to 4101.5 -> 3.7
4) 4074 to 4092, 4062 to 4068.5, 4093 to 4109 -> -4.7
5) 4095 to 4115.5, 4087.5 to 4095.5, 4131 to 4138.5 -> 2.7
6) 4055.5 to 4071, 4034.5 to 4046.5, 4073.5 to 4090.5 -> 2.5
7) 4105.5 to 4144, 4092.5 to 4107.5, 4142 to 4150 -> -4.3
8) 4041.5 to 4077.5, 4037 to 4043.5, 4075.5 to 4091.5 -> 7.5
